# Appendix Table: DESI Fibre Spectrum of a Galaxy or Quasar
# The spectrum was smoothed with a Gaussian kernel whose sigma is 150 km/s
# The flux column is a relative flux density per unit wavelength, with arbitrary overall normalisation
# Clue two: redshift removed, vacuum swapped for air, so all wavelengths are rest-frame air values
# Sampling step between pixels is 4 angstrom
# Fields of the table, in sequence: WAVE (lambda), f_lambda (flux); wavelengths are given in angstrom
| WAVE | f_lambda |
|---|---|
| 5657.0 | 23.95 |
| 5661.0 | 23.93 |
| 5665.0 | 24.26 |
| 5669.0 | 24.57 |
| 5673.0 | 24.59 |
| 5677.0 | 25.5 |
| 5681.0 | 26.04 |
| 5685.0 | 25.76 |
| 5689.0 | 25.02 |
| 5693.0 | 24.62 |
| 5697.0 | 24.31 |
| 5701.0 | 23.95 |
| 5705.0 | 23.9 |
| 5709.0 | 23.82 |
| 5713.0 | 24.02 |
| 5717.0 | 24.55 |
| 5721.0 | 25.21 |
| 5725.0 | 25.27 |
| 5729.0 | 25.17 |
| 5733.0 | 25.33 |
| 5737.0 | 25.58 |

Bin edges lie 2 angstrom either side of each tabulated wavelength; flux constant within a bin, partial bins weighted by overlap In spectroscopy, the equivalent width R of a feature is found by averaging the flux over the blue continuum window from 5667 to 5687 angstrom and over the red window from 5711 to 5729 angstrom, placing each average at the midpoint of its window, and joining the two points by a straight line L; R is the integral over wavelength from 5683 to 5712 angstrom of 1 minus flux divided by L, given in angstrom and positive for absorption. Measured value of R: 0.69 angstrom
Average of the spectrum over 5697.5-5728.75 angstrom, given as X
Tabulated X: 24.4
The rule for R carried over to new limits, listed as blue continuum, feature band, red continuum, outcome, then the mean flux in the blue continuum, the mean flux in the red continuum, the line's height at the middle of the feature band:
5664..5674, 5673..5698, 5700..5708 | -1.0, 24.5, 23.9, 24.2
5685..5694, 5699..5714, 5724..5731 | 0.7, 25.1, 25.2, 25.1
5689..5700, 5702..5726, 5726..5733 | 0.5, 24.5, 25.2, 24.9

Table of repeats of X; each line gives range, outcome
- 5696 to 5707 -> 24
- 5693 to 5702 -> 24.3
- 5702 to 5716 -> 24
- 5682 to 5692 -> 25.4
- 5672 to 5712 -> 24.7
